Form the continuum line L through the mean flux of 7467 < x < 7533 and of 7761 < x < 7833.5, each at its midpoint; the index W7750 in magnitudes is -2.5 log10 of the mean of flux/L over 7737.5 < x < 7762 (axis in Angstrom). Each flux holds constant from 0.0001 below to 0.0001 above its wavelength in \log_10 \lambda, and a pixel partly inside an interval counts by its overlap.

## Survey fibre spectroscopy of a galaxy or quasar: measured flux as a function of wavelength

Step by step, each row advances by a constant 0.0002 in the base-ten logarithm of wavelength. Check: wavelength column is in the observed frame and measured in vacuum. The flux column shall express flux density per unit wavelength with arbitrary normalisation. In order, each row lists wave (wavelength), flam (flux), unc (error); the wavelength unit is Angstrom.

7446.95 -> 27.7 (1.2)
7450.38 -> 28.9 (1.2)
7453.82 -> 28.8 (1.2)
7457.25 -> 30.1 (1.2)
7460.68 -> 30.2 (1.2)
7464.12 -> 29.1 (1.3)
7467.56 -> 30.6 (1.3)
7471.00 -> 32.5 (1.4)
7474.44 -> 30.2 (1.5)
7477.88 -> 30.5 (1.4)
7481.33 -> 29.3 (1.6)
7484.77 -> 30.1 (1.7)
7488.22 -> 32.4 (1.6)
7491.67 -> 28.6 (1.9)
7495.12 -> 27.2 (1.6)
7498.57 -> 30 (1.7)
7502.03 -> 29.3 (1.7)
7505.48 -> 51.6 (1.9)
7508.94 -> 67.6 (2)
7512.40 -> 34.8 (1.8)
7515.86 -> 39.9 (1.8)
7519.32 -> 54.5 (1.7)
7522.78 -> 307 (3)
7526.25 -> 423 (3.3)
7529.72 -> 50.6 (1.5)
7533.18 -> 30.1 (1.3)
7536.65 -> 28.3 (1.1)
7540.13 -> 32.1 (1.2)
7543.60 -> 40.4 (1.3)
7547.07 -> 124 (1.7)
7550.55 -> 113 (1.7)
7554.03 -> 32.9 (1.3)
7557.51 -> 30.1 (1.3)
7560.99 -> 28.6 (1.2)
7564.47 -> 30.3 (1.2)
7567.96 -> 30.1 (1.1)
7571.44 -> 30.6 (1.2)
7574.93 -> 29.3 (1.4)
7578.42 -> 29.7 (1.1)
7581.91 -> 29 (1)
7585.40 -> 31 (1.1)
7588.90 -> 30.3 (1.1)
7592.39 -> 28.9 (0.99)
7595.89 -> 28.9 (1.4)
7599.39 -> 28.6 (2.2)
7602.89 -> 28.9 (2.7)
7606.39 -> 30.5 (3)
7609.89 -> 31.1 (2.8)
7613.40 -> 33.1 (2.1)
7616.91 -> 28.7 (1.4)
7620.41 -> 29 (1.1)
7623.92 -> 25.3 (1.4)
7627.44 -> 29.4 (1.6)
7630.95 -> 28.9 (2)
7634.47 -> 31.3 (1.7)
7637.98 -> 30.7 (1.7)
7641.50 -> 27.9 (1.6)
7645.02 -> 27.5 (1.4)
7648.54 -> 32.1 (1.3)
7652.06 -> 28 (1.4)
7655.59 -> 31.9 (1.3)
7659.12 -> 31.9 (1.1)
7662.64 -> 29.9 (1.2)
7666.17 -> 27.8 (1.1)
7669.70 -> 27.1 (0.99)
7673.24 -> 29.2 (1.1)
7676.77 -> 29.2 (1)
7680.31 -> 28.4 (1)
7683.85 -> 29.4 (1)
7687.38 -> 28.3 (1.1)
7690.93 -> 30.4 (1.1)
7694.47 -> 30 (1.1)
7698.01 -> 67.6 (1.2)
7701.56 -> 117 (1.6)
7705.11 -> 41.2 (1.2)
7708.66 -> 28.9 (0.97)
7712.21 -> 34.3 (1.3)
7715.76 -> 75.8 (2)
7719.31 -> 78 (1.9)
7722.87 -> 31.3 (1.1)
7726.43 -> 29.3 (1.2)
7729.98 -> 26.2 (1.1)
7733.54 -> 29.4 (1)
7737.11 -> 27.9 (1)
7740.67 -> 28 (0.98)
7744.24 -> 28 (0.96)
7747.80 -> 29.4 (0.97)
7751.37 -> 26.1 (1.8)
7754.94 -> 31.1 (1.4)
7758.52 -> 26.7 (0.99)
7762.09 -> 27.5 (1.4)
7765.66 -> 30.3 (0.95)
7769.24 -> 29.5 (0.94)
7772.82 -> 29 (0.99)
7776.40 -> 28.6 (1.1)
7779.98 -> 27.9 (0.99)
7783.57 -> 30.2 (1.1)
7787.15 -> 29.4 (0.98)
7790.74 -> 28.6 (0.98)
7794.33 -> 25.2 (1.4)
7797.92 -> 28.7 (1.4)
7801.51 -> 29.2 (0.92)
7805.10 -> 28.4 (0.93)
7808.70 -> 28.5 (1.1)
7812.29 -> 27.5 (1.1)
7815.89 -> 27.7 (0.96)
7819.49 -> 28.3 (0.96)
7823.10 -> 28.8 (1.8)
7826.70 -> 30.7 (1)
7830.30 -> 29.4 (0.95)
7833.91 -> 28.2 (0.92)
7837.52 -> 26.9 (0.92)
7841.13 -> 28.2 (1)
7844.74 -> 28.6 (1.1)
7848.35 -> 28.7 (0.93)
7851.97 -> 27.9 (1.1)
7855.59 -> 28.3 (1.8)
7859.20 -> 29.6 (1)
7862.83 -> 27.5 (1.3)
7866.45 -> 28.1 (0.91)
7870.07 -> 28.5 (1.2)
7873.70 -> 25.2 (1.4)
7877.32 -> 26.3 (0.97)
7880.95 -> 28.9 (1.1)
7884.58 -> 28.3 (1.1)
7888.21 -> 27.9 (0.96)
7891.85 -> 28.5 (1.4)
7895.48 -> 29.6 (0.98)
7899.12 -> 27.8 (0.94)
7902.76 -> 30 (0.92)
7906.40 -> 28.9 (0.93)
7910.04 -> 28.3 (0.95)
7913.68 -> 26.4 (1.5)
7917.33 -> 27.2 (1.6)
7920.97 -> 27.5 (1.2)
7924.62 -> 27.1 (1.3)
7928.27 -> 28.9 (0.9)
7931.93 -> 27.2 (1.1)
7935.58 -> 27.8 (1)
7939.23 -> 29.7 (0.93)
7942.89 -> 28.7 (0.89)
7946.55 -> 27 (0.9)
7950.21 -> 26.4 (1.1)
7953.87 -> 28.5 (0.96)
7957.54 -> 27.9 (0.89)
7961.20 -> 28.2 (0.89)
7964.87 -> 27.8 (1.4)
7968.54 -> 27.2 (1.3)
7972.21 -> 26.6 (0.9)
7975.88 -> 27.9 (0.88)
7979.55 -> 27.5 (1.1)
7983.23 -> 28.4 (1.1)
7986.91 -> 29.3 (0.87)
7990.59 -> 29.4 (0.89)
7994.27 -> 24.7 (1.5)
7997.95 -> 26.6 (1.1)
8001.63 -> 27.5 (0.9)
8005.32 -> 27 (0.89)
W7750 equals 0.25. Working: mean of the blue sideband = 71.4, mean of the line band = 28.2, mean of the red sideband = 28.7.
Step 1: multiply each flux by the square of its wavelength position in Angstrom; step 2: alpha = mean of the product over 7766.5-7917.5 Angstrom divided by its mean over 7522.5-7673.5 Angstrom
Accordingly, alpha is 0.64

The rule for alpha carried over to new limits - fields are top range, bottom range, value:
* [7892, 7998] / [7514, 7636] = 0.55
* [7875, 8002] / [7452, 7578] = 0.55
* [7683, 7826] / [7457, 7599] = 0.68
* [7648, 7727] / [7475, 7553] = 0.57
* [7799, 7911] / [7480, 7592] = 0.51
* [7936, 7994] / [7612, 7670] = 1.03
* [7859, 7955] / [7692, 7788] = 0.78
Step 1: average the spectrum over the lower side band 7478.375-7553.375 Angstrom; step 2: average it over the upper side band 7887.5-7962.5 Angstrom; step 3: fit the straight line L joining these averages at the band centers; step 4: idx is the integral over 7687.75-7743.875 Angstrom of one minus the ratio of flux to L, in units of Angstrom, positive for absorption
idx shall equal 8.8 Angstrom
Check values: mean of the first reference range 75.1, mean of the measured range 44.1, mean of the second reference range 28.1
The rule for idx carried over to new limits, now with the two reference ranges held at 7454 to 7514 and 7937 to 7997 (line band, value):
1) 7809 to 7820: 0.7 Angstrom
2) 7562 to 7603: 3.6 Angstrom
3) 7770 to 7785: 0.6 Angstrom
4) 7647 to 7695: 2.9 Angstrom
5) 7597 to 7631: 2.9 Angstrom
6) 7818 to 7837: 0.4 Angstrom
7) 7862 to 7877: 0.9 Angstrom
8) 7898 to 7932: 0.6 Angstrom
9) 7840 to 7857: 0.5 Angstrom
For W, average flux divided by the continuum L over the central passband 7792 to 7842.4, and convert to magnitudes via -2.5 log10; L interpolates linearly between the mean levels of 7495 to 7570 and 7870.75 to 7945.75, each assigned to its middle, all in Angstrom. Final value 0.36 mag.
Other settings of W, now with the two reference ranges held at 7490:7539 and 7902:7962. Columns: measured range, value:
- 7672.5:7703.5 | 0.36 mag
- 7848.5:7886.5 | 0.30 mag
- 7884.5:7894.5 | 0.19 mag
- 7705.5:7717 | 0.29 mag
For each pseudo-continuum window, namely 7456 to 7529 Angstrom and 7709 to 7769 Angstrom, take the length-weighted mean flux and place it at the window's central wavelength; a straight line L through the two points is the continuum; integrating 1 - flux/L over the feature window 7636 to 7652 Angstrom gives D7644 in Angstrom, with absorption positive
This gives 6.0 Angstrom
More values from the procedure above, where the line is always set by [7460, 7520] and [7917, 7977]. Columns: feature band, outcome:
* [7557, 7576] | 2.3 Angstrom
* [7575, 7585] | 1.2 Angstrom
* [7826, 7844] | 0.6 Angstrom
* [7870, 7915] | 0.9 Angstrom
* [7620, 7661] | 4.1 Angstrom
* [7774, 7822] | 3.0 Angstrom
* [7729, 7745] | 1.6 Angstrom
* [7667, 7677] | 1.2 Angstrom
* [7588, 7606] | 2.3 Angstrom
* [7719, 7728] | -2.8 Angstrom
